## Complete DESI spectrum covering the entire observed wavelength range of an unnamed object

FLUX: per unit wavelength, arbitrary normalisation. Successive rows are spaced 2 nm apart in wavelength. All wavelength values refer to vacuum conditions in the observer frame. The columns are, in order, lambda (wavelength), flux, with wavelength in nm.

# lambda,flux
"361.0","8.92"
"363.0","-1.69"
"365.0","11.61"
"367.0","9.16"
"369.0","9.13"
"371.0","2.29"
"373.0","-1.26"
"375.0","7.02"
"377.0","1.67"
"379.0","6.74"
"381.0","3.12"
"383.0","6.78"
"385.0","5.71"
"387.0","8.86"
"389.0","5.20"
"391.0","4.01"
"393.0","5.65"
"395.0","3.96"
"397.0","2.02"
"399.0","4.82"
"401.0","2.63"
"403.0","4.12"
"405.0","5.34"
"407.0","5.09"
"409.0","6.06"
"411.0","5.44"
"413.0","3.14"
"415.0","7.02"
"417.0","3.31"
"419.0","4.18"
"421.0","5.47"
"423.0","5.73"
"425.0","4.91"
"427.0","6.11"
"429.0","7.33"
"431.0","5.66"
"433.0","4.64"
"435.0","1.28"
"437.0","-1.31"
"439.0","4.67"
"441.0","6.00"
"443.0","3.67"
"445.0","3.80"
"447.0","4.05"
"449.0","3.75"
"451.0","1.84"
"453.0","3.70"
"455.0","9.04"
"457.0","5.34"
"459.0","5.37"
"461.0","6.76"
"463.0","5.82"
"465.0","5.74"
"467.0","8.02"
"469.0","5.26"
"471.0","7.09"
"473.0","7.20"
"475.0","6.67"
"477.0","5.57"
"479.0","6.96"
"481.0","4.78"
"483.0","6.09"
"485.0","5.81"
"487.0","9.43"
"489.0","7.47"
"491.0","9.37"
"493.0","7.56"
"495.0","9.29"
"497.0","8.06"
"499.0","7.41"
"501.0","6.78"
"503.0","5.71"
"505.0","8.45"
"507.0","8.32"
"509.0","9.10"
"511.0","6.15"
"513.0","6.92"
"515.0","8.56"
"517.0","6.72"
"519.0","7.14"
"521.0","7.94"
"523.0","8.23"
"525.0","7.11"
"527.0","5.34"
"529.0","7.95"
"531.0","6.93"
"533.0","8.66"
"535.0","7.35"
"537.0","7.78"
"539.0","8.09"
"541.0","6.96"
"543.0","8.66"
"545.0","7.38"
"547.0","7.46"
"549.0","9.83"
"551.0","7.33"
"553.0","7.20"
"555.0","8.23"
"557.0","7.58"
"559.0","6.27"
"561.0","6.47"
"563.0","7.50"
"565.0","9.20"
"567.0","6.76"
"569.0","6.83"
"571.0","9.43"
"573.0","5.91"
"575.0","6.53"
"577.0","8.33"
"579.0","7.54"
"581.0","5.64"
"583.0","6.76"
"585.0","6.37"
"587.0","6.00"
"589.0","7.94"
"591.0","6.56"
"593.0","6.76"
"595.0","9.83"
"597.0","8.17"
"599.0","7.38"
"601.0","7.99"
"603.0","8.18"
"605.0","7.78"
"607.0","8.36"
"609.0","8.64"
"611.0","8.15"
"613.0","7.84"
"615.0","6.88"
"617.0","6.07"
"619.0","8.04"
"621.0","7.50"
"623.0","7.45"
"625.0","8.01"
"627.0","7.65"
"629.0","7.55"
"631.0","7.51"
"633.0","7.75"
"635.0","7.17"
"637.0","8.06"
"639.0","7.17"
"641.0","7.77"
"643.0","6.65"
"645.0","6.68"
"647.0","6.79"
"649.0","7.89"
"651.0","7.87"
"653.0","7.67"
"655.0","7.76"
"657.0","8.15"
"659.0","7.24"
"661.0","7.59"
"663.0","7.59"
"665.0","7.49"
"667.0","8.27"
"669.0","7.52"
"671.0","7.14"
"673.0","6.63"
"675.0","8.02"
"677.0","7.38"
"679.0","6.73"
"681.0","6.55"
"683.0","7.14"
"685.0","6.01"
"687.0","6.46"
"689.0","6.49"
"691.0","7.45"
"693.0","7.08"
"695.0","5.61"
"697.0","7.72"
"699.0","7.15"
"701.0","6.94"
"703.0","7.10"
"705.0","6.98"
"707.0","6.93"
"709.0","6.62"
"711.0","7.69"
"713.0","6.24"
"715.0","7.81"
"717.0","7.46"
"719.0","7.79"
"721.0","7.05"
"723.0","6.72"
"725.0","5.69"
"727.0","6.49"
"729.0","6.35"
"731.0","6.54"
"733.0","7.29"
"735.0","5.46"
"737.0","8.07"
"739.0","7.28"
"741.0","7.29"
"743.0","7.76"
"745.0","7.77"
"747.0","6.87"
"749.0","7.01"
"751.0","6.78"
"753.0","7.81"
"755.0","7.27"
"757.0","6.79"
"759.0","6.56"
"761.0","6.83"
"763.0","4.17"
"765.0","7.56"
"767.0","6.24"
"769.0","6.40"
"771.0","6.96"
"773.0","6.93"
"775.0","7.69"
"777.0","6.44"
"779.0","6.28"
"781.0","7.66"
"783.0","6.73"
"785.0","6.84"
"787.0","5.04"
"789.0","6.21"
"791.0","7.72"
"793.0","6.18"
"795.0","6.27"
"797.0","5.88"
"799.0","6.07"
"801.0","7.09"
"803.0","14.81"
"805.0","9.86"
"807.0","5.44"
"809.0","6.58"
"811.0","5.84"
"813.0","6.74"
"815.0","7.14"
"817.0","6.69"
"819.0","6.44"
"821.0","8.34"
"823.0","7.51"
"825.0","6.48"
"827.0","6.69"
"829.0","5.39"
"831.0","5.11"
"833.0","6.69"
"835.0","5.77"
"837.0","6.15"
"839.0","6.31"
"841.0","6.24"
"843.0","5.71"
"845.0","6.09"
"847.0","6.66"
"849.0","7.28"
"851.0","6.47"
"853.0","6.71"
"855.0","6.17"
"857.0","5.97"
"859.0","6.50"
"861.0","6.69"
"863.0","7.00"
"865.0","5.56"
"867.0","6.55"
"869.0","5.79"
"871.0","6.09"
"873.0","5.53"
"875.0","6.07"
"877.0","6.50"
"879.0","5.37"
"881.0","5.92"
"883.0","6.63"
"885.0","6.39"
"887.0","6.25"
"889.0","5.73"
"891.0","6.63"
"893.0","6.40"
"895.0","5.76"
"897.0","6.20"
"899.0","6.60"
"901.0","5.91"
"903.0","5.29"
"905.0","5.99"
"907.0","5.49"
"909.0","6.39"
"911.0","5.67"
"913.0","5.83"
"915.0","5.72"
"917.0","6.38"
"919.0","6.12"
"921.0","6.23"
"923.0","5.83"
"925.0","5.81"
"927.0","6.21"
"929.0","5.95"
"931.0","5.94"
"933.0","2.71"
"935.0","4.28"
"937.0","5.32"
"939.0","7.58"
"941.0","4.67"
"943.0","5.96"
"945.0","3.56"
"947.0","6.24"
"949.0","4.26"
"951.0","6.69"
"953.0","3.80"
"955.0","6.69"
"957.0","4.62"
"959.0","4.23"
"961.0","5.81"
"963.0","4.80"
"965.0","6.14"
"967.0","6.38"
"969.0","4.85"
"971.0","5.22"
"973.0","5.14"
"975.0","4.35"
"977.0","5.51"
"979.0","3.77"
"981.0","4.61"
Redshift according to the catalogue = 0.22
